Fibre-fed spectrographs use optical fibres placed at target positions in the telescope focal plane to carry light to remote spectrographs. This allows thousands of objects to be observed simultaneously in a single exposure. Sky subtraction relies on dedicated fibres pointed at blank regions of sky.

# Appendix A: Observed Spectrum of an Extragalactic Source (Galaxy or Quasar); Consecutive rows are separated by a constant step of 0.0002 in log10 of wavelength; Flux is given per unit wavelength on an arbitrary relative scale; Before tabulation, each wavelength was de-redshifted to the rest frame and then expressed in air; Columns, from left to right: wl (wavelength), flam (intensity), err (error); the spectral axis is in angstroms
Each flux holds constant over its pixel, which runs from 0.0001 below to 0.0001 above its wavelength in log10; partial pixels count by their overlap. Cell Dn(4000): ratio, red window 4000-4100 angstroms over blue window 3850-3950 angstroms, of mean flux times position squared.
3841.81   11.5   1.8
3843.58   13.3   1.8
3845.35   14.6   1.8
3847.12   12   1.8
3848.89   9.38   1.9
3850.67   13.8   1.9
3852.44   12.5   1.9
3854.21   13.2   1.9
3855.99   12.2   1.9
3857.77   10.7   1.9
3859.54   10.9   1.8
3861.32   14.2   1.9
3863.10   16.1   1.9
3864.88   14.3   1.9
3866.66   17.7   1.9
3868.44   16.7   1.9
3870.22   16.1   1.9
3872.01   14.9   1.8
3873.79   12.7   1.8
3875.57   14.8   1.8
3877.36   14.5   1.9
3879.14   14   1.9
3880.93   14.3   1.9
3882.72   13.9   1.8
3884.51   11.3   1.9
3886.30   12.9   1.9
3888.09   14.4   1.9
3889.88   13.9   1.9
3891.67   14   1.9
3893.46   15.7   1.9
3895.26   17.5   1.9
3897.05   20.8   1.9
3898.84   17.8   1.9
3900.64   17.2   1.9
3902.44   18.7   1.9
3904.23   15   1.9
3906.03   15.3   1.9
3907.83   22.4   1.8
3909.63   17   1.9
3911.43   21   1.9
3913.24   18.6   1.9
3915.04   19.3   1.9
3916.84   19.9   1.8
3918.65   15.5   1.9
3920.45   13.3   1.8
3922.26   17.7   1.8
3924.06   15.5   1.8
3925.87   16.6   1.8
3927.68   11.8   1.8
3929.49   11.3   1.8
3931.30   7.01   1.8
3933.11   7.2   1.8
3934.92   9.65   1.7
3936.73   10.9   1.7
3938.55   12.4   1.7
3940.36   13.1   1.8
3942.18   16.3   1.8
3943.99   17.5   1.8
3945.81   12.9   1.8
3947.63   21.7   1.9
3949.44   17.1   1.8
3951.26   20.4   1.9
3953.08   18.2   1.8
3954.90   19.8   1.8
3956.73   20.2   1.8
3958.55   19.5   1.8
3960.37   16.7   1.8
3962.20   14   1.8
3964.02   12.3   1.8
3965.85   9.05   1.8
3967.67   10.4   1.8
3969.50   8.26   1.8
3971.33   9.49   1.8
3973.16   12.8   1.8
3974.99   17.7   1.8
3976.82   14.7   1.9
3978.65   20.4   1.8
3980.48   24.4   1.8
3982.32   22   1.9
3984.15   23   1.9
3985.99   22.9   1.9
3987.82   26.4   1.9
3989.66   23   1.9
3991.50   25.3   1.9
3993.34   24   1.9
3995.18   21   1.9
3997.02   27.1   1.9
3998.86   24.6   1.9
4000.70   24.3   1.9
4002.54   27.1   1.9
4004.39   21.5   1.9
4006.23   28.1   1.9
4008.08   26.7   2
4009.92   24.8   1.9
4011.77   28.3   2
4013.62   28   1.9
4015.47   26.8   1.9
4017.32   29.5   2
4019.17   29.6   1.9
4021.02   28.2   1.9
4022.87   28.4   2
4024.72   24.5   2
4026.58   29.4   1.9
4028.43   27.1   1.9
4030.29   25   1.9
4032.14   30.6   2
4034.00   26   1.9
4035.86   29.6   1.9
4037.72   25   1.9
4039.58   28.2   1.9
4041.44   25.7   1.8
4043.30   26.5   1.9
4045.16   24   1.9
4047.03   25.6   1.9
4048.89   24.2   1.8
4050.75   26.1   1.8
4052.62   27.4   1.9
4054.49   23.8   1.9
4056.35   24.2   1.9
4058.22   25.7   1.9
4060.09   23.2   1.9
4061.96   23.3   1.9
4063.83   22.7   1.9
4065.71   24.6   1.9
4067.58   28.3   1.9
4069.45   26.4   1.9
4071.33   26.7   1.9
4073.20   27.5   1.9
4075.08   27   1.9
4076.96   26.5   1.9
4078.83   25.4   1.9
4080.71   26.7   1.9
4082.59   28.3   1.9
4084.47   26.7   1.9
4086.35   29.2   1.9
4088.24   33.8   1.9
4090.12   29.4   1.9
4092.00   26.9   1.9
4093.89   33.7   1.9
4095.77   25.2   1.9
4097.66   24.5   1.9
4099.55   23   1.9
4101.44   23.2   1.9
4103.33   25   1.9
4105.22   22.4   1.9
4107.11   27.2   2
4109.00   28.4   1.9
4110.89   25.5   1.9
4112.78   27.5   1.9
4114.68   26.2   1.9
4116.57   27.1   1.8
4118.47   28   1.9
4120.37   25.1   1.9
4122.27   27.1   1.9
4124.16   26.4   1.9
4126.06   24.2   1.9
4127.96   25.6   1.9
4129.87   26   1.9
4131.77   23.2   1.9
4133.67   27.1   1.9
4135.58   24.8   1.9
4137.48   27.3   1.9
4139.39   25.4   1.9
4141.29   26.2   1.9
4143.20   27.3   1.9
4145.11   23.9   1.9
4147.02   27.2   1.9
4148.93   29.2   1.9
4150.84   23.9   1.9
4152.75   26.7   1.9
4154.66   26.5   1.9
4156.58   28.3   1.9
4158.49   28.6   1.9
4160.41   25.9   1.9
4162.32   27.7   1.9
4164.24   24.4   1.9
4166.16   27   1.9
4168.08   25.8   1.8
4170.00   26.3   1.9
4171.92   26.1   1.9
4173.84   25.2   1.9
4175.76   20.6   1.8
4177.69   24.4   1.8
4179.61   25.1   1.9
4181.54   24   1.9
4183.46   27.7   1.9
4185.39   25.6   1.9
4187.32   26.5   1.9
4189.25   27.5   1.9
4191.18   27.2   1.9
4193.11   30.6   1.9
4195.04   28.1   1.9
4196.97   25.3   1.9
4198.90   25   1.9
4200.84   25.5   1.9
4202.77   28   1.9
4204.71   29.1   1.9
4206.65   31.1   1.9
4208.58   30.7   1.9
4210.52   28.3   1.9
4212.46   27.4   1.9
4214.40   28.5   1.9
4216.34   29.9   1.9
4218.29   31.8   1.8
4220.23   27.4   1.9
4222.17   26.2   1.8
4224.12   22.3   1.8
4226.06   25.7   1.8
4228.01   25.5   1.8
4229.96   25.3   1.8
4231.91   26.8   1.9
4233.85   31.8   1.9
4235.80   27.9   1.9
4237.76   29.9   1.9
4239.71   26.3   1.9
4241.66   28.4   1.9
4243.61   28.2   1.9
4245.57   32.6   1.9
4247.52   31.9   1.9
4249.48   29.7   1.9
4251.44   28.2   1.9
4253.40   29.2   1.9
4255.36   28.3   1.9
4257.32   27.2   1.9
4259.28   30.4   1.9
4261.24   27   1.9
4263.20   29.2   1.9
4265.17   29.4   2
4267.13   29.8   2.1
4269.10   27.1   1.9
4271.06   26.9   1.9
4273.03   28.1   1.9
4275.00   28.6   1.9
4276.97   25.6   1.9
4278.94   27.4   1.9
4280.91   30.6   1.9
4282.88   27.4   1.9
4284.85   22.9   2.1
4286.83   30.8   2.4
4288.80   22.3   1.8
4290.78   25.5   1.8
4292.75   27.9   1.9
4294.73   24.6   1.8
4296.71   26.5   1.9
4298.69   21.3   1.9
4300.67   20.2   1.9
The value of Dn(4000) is 1.92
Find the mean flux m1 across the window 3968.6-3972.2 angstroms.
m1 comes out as 8.87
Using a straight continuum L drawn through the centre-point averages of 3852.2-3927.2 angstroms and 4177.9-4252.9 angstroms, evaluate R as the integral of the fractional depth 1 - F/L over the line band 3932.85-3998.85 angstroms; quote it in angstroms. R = 3.8 angstroms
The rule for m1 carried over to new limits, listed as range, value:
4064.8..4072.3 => 26.5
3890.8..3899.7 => 17.2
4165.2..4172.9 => 26.3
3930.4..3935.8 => 7.95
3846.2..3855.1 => 12.2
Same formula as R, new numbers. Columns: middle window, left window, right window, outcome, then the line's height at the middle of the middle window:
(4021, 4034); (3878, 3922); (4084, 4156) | -3.0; 22.2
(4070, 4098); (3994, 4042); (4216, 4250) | -0.7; 27.2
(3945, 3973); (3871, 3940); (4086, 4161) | 3.9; 17.8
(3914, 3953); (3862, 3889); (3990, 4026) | 9.7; 19.6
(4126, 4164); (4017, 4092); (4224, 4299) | 1.2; 27.1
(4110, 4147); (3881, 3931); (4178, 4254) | -2.3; 24.5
